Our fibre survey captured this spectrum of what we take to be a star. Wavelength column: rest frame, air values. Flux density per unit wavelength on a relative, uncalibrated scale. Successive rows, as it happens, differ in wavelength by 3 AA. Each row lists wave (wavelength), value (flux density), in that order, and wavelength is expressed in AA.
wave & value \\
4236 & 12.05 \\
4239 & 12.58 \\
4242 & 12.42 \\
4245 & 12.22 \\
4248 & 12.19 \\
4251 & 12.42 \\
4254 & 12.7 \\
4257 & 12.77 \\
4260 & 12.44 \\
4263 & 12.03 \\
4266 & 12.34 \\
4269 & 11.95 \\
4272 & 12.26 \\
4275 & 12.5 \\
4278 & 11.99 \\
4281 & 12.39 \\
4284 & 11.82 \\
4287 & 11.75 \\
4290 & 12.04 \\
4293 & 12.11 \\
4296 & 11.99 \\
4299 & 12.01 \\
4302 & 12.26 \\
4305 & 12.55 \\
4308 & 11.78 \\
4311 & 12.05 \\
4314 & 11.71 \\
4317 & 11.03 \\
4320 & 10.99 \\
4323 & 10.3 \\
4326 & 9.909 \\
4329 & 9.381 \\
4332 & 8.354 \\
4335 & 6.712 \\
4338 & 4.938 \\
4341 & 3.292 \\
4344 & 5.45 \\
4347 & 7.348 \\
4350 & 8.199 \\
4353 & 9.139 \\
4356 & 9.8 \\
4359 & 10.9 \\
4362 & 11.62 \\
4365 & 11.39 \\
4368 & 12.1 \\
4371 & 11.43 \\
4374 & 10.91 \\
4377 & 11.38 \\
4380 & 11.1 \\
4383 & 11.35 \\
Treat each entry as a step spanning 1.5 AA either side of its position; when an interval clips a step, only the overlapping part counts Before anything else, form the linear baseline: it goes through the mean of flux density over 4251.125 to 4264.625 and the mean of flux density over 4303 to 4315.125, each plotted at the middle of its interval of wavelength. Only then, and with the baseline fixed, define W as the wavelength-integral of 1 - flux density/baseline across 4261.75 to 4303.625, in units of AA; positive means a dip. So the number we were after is 0.5 AA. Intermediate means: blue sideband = 12.5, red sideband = 12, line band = 12.1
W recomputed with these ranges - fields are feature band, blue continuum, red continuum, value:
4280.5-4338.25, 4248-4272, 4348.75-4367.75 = 2.4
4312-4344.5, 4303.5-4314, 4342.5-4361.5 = 6.6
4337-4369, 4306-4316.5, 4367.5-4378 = 8.2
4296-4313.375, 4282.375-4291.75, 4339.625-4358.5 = -2.4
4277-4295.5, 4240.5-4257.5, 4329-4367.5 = -2.0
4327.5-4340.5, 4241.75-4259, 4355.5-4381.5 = 5.1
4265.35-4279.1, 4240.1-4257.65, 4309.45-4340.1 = -0.8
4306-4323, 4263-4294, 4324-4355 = -3.9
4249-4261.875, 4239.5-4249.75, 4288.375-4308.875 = -0.3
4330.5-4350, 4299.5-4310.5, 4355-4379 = 9.1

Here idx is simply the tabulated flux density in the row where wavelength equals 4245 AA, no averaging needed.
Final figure 12.22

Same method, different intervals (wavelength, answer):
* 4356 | 9.8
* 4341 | 3.292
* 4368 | 12.1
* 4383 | 11.35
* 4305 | 12.55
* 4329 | 9.381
